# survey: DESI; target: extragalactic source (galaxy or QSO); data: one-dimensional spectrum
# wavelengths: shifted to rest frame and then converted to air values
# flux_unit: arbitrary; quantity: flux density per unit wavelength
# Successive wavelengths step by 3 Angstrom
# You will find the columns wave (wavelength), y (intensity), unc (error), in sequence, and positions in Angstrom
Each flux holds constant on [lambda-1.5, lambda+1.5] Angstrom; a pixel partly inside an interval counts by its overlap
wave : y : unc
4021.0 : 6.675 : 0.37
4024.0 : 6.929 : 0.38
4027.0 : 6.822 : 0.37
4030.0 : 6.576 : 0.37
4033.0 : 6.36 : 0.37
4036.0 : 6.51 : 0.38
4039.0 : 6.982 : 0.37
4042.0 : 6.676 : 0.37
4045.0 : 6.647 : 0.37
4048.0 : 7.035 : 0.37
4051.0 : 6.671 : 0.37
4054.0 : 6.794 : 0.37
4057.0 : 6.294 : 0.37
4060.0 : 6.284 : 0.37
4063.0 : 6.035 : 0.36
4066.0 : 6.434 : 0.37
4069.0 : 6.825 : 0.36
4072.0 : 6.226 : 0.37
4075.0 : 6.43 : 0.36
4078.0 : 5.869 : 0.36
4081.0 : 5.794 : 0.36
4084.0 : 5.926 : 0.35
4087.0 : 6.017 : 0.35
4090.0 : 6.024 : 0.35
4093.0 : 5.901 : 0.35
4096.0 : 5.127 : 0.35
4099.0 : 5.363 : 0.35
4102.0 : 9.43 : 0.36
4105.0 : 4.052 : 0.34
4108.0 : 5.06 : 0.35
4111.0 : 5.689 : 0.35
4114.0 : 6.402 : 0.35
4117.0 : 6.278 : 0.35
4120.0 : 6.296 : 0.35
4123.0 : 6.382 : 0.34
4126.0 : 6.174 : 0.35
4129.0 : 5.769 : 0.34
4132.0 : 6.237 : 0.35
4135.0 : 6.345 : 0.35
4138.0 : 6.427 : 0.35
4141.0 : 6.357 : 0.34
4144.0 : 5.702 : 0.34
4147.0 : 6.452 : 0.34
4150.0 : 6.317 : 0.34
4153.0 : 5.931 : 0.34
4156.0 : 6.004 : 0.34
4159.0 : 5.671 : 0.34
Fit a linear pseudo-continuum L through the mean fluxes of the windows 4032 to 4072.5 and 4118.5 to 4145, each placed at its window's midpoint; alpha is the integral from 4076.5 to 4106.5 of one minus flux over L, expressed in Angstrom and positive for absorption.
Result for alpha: 2.0 Angstrom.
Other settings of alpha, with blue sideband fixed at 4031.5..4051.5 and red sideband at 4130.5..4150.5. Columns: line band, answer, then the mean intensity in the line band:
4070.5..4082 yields 0.8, 6.09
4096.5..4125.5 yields 1.4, 6.07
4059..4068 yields 0.4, 6.28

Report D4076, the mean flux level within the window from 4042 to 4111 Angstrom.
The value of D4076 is 6.19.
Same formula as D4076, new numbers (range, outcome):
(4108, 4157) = 6.14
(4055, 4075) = 6.37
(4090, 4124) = 5.99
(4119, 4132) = 6.16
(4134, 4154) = 6.22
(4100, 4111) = 6.08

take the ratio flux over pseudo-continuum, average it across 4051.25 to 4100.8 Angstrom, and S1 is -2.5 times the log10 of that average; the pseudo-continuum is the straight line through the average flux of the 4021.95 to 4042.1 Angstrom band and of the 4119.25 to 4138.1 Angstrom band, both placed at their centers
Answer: 0.062 mag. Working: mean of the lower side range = 6.69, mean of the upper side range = 6.22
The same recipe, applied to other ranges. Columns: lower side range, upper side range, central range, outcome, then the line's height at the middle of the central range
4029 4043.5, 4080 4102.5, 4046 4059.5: -0.035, 6.45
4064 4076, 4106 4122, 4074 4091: 0.054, 6.3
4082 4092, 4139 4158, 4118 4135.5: -0.022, 6.07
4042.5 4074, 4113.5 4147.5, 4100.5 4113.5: 0.042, 6.32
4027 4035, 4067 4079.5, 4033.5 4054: -0.043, 6.48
